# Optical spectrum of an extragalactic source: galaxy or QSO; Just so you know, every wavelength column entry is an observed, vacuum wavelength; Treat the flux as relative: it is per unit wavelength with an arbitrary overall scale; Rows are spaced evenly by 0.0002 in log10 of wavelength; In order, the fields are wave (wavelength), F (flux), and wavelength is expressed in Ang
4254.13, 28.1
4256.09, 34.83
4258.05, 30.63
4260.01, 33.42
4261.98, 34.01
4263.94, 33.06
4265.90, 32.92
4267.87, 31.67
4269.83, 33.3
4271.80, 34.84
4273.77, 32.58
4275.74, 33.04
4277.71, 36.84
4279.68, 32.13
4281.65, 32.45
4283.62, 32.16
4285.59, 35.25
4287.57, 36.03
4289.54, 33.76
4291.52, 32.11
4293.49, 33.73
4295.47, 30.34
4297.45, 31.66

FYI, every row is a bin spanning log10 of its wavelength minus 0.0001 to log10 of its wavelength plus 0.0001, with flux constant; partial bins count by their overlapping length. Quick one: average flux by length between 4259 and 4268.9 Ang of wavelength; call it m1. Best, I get 33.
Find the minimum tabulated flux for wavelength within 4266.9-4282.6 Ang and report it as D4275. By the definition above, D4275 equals 31.67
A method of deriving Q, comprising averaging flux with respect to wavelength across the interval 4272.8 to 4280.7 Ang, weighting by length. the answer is 33.6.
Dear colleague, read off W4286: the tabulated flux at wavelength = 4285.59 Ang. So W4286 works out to 35.25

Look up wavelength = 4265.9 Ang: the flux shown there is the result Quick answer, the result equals 32.92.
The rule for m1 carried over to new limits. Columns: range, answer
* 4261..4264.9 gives 33.6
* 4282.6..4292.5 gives 33.9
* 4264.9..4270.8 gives 32.7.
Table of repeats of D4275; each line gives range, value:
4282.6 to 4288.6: 32.16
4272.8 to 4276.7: 32.58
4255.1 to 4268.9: 30.63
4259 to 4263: 33.42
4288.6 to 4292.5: 32.11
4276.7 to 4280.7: 32.13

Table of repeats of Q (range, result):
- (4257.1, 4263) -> 32.7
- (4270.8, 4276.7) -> 33.4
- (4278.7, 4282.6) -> 32.3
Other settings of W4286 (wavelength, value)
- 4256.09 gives 34.83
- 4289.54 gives 33.76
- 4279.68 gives 32.13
